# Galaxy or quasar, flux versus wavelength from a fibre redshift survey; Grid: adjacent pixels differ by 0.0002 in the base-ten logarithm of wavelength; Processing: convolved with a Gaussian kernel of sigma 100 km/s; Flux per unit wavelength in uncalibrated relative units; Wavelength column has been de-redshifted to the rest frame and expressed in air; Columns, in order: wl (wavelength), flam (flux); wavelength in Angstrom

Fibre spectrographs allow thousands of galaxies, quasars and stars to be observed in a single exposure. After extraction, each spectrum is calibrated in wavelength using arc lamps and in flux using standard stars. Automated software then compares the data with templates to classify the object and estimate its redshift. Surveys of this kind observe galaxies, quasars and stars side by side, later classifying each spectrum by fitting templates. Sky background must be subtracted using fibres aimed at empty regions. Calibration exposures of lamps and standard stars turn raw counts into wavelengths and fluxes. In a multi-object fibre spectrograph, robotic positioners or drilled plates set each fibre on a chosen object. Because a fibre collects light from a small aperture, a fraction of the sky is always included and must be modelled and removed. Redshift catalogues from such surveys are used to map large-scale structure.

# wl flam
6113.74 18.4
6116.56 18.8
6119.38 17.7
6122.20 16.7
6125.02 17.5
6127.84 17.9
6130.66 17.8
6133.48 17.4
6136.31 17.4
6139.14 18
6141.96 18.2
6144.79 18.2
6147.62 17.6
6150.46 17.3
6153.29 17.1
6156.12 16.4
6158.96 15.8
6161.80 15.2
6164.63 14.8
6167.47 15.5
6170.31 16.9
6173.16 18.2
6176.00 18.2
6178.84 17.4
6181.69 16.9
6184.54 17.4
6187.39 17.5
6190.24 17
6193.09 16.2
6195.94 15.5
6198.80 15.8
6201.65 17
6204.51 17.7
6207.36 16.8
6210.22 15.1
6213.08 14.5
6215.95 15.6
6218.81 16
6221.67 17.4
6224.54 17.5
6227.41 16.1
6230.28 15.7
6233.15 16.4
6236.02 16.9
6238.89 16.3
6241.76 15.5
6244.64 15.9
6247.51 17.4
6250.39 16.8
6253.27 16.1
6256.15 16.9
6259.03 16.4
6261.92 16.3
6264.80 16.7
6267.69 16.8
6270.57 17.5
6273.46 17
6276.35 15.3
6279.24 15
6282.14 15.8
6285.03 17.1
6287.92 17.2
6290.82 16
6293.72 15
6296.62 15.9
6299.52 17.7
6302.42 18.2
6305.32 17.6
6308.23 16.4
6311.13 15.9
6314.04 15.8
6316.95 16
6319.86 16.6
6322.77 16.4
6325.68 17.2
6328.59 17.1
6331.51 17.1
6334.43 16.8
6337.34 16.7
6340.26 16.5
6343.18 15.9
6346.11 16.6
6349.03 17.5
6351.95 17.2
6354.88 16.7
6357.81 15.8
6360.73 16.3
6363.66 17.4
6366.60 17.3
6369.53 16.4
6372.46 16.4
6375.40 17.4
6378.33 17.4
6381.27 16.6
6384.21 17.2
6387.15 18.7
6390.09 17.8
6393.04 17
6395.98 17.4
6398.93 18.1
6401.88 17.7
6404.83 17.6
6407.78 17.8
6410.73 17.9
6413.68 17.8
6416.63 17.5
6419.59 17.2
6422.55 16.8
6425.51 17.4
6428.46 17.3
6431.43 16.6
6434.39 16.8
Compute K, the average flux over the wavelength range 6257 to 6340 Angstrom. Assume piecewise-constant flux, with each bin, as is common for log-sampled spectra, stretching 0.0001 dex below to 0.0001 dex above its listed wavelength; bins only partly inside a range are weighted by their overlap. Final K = 16.6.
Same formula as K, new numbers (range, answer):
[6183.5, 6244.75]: 16.4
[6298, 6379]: 16.8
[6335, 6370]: 16.7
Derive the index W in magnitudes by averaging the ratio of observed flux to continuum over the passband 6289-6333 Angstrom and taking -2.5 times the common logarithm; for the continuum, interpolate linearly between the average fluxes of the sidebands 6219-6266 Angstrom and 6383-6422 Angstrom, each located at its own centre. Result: 0.03 mag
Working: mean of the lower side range 16.5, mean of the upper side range 17.6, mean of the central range 16.6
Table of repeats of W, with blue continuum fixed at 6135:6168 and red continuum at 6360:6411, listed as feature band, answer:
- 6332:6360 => 0.04 mag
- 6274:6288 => 0.07 mag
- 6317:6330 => 0.03 mag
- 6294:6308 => 0.01 mag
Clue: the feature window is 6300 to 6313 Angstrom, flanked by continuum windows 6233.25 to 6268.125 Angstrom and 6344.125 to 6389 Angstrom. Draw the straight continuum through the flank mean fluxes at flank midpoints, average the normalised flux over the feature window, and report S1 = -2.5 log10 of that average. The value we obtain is -0.02 mag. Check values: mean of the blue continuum 16.5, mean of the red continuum 17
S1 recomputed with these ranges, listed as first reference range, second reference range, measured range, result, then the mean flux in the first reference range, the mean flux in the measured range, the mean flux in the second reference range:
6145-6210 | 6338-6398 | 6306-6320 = 0.048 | 16.7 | 16.2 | 17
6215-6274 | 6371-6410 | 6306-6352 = 0.031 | 16.5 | 16.6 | 17.5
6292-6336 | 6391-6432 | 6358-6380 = 0.014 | 16.6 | 16.9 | 17.5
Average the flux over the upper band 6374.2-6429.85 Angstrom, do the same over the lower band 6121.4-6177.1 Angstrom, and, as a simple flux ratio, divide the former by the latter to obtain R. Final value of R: 1.02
